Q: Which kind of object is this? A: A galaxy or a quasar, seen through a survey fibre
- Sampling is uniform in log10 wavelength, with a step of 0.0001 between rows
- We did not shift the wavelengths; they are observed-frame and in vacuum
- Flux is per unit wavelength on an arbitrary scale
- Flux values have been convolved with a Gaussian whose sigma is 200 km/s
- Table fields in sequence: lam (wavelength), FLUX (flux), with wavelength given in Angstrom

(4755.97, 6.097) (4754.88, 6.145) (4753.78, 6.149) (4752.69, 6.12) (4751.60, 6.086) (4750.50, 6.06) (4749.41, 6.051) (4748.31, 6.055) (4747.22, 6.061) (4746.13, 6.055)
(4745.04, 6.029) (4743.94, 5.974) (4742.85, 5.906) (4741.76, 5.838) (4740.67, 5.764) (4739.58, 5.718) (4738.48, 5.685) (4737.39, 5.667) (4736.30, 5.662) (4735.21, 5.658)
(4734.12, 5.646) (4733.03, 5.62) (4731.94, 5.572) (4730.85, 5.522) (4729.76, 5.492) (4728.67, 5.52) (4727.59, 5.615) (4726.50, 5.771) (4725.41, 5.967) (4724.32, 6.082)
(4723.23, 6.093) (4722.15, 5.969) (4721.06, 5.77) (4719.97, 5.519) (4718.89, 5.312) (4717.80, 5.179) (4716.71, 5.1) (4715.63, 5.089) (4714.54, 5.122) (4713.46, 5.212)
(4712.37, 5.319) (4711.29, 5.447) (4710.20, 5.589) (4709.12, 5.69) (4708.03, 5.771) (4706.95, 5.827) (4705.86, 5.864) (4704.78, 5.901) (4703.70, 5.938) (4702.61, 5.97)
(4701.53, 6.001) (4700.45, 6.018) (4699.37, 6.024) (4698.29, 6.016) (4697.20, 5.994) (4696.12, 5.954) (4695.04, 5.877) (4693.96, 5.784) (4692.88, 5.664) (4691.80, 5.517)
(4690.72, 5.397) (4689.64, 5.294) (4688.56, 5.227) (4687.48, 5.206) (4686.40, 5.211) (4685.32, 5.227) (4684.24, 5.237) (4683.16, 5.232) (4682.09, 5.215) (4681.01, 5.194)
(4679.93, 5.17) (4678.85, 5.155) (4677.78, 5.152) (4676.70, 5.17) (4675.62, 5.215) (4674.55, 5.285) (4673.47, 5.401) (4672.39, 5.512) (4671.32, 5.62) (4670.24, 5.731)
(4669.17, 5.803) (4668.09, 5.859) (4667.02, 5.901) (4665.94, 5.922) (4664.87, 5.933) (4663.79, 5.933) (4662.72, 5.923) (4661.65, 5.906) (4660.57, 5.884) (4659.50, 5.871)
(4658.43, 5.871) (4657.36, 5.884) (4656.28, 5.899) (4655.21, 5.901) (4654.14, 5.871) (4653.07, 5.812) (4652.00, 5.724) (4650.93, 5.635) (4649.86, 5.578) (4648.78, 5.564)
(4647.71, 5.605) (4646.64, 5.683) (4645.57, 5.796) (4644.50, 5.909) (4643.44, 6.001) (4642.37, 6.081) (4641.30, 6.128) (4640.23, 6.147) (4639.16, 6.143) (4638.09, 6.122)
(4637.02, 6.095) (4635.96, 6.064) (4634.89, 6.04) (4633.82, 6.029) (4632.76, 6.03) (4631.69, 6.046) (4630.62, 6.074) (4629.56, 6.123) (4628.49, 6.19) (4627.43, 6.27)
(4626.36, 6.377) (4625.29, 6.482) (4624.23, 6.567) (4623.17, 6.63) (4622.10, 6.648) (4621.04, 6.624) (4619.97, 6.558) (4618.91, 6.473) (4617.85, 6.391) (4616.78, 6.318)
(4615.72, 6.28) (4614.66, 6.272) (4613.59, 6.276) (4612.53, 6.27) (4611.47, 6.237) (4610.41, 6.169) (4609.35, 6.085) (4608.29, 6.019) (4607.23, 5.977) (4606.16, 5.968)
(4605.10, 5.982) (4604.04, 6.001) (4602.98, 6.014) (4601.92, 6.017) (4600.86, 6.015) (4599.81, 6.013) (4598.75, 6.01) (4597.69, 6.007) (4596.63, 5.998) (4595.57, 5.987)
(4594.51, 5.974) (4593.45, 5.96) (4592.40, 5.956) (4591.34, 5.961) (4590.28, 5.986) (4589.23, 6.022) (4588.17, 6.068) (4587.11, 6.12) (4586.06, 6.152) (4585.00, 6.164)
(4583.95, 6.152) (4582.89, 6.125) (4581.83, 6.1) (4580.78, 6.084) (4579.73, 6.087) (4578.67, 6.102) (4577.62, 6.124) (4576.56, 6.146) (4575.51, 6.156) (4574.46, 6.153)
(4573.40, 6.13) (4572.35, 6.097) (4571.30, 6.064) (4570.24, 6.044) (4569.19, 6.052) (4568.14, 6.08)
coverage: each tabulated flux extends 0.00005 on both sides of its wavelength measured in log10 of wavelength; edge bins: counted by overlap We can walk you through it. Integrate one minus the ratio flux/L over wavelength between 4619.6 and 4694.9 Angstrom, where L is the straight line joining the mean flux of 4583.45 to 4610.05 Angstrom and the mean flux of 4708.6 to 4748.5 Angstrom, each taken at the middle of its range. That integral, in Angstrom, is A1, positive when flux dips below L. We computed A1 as 0.8 Angstrom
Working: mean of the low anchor 6.03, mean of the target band 5.8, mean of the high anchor 5.65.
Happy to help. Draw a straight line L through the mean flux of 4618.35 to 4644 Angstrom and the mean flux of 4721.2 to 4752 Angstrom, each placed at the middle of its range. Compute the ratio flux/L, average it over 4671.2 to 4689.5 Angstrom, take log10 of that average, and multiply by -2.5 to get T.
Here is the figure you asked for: 0.15 mag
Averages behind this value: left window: 6.25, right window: 5.82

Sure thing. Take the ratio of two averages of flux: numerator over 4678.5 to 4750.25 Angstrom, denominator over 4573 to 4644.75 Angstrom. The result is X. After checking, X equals 0.9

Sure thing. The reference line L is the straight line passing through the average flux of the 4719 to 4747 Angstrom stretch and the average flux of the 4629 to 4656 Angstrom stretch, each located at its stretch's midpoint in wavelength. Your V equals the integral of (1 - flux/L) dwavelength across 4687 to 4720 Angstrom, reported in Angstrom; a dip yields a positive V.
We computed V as 1.18 Angstrom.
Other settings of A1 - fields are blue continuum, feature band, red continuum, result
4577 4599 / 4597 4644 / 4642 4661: -2.1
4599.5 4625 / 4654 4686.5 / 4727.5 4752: 2.5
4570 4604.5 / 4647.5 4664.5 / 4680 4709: -0.1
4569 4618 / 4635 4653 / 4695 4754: 0.2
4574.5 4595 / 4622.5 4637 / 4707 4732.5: -0.8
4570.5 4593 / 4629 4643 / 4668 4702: -0.7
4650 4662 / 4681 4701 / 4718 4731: 0.8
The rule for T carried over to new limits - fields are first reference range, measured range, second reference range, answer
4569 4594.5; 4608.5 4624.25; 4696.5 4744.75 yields -0.069 mag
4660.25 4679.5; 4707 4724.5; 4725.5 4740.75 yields 0.024 mag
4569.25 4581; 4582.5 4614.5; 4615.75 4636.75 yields 0.025 mag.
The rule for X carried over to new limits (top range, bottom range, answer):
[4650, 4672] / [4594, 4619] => 0.96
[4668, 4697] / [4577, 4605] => 0.90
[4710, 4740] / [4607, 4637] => 0.89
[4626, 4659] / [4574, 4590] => 0.97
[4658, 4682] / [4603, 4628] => 0.89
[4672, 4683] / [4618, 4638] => 0.83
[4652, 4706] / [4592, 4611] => 0.94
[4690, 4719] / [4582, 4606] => 0.94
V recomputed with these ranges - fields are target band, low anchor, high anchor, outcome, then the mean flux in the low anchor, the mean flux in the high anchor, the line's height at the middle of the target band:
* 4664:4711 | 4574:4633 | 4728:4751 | 2.6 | 6.16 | 5.79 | 5.93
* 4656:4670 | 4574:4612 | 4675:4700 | -0.7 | 6.06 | 5.44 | 5.6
